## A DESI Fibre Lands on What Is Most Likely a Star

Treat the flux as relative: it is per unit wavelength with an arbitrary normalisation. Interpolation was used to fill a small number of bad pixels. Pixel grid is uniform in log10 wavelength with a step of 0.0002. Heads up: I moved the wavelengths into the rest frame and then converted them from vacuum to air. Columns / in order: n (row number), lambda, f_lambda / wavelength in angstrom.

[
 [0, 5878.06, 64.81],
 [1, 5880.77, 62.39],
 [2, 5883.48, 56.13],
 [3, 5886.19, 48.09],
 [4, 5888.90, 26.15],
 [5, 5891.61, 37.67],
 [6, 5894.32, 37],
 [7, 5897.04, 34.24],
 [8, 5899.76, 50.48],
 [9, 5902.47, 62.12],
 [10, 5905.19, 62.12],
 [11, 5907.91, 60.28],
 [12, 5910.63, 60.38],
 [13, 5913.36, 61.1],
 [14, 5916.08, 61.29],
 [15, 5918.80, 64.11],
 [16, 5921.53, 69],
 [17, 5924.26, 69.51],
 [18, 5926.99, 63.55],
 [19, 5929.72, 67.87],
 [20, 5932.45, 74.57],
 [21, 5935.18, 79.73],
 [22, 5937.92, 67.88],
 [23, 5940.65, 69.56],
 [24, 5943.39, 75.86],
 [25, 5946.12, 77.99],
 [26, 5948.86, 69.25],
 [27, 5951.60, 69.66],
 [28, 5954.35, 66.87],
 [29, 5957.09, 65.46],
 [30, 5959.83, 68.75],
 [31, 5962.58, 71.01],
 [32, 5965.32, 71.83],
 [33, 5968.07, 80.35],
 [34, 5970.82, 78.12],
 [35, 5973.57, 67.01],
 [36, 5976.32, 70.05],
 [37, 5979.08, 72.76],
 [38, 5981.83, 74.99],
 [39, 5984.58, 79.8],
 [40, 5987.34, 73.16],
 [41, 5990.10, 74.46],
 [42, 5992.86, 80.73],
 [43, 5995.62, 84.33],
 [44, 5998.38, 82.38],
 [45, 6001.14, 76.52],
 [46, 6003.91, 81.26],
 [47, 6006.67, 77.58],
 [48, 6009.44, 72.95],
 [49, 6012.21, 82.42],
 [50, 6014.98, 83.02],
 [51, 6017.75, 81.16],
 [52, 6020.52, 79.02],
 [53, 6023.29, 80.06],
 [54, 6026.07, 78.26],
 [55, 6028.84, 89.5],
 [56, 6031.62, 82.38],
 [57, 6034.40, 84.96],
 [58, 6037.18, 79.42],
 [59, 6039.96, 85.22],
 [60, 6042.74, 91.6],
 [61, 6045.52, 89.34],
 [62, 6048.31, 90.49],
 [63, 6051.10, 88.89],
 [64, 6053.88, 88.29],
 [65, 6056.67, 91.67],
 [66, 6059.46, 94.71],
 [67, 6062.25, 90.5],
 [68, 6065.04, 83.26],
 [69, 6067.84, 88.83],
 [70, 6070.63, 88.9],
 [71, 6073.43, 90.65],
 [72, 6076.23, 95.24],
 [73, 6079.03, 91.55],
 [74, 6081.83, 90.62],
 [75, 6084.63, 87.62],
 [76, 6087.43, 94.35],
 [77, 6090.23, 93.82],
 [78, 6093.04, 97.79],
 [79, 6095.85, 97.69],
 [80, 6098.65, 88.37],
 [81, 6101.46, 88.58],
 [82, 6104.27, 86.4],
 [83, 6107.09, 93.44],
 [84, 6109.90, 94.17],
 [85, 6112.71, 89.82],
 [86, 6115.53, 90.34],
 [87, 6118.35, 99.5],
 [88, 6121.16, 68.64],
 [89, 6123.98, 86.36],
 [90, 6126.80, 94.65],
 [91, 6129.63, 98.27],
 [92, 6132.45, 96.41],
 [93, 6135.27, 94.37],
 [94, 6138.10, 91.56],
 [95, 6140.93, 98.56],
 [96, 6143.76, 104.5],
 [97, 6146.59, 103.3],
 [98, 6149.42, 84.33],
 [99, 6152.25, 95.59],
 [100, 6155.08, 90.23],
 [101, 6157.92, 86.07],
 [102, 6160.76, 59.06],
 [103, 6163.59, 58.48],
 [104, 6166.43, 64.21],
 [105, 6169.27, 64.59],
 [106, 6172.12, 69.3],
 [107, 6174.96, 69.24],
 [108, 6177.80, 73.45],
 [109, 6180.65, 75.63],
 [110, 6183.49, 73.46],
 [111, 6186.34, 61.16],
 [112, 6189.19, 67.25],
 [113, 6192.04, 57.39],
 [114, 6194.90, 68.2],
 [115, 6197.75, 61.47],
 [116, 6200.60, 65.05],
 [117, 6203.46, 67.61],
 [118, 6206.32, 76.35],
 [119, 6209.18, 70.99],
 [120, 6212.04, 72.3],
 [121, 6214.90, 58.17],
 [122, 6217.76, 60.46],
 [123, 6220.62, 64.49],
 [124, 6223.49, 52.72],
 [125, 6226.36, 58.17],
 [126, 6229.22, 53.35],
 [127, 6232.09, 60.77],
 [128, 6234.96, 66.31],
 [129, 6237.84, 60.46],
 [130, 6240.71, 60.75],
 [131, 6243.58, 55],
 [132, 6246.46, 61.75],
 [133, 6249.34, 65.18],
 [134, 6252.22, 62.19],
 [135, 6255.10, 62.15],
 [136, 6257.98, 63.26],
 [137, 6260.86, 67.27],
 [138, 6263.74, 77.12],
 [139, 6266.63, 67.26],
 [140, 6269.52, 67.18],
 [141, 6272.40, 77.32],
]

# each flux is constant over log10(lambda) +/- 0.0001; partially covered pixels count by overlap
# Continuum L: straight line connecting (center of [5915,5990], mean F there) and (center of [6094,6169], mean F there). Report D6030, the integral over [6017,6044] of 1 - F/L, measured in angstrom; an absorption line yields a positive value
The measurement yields -1.6 angstrom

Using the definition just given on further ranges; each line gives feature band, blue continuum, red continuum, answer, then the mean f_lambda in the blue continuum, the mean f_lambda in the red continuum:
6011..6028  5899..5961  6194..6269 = -3.8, 67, 63.8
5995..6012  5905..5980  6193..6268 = -2.8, 69.2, 63.8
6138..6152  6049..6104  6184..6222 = -3.5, 91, 65.6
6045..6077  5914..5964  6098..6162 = -2.7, 69.4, 90.6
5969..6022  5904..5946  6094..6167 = -1.9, 67.5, 88.9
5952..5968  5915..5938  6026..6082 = 0.9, 68.7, 88.5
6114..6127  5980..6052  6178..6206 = -2.6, 81.6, 67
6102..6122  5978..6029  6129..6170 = -1.2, 79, 86.1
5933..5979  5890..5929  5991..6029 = -3.1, 56.6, 80.3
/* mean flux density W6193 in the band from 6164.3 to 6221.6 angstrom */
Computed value 67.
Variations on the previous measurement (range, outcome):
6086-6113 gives 92.6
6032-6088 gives 89.1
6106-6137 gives 91.4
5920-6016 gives 74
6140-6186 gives 78.7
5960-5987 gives 73.7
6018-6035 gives 82.2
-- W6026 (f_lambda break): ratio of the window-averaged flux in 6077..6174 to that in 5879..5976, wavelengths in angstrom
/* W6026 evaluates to 1.39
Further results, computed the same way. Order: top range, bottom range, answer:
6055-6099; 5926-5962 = 1.30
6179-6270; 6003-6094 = 0.74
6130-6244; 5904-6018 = 1.00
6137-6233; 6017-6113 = 0.81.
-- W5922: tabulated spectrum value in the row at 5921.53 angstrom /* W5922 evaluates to 69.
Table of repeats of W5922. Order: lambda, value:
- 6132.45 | 96.41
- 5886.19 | 48.09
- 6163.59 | 58.48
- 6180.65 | 75.63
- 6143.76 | 104.5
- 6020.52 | 79.02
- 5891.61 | 37.67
